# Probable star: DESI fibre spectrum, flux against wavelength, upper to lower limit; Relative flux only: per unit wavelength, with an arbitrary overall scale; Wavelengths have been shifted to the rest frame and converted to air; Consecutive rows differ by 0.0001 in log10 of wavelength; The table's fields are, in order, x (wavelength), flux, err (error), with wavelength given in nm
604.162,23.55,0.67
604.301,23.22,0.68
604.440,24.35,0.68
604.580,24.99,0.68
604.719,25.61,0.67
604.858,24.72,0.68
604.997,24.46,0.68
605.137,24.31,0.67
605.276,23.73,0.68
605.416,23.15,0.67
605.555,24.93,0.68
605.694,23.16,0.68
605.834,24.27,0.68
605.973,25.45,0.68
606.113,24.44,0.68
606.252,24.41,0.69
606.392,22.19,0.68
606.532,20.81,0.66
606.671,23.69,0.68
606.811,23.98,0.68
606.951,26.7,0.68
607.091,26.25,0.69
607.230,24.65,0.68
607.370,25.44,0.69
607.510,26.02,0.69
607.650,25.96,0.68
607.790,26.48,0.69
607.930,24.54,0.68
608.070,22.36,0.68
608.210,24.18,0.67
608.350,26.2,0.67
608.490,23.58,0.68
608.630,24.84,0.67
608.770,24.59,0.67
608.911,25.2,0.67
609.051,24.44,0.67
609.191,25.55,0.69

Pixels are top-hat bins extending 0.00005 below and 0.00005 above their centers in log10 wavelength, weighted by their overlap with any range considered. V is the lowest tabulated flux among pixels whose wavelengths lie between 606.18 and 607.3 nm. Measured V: 20.81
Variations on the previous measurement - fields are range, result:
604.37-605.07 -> 24.35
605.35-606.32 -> 23.15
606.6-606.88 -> 23.69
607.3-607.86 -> 25.44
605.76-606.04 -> 24.27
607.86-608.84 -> 22.36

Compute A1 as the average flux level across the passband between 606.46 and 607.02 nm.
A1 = 23.8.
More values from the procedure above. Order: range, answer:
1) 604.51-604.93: 25.1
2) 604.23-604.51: 23.8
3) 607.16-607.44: 25.1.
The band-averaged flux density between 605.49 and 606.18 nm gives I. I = 24.4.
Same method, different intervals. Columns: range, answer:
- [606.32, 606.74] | 22.2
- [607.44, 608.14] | 25.1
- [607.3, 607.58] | 25.7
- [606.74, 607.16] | 25.6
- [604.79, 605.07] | 24.6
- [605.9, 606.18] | 24.9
